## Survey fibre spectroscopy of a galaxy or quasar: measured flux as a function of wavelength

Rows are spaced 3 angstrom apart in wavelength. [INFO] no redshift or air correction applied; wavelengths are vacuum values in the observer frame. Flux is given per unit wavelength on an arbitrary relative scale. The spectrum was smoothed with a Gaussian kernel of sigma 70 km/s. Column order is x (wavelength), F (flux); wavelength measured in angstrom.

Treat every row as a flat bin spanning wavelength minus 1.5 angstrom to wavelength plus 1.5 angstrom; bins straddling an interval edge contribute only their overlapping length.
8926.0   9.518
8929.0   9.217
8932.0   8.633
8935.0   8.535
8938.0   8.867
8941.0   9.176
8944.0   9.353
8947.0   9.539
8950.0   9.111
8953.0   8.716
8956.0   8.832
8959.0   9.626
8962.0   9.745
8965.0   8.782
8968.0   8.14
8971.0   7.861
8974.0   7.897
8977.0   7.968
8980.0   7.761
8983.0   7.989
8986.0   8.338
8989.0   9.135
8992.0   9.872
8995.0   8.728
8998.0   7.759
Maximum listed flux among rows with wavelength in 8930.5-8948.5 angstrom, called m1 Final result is 9.539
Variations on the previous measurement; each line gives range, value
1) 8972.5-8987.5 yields 8.338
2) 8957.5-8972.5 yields 9.745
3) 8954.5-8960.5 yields 9.626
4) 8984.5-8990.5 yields 9.135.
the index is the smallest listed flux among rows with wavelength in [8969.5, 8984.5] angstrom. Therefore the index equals 7.761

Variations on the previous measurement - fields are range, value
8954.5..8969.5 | 8.14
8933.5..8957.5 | 8.535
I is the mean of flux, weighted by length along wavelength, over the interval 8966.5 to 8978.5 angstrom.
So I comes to 7.97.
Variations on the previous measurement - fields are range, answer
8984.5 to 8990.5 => 8.74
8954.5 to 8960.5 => 9.23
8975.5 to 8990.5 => 8.24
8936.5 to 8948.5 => 9.23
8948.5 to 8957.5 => 8.89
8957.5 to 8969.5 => 9.07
